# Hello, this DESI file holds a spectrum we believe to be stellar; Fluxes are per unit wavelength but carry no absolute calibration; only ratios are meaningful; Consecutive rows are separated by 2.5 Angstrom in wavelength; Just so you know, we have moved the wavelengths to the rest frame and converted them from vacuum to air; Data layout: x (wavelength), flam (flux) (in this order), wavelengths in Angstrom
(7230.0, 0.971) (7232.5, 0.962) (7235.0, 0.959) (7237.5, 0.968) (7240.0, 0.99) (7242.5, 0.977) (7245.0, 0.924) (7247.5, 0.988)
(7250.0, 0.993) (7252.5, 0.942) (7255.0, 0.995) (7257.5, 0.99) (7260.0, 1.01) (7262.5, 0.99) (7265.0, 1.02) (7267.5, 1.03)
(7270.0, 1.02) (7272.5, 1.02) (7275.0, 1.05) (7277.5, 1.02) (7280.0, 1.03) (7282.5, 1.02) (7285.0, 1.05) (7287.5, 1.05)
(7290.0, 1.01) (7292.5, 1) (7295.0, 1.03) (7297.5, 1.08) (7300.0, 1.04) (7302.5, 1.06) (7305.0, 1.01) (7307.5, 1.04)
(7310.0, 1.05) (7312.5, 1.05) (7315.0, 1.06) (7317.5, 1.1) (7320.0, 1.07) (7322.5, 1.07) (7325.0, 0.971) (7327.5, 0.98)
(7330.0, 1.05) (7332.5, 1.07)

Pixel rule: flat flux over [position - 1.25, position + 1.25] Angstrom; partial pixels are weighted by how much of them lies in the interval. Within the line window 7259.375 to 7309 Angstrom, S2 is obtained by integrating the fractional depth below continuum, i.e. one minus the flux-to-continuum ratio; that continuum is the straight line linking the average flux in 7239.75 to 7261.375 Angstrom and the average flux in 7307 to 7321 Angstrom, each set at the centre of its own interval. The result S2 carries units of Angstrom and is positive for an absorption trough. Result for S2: -0.32 Angstrom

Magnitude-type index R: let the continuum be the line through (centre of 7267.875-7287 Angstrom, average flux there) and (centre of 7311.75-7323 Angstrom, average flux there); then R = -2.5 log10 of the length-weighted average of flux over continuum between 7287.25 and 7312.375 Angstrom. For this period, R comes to 0.02 mag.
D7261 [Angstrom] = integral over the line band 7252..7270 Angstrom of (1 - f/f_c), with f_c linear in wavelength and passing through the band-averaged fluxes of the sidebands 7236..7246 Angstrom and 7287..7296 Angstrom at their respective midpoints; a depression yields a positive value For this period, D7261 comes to -0.2 Angstrom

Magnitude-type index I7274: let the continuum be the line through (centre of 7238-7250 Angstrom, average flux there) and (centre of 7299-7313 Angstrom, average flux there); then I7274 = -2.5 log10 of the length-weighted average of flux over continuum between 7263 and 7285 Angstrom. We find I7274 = -0.02 mag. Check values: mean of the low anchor 0.972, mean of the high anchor 1.04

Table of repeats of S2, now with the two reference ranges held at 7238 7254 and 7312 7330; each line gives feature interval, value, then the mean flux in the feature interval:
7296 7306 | -0.2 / 1.05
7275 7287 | -0.4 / 1.03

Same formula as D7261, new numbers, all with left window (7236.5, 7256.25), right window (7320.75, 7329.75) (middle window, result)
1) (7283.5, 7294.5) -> -0.4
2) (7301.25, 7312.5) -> -0.4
